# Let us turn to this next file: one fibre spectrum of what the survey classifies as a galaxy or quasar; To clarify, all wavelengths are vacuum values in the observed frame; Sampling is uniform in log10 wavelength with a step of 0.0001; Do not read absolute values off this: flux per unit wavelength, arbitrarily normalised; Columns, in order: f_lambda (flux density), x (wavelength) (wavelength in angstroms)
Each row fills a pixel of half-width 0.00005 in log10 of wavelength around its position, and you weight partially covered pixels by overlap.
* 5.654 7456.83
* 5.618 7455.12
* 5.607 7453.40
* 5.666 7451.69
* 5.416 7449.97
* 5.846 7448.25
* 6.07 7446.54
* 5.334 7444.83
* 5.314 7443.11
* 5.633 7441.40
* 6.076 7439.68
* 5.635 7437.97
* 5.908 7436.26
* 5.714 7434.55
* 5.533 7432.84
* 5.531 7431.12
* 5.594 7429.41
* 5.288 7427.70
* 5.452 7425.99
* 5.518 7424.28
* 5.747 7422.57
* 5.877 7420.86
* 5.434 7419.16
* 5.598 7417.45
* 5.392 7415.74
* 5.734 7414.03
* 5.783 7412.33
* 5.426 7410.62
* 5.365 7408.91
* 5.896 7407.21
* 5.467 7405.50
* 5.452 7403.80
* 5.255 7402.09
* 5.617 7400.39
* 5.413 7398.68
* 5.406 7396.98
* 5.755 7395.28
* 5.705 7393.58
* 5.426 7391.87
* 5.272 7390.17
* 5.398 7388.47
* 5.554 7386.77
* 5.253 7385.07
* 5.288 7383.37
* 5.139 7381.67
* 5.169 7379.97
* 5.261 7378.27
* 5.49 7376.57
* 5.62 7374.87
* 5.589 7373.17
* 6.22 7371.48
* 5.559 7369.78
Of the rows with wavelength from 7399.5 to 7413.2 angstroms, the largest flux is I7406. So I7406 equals 5.896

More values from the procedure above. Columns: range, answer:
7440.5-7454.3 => 6.07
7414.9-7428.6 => 5.877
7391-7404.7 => 5.755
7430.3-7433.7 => 5.533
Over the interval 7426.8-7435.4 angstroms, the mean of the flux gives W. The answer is 5.53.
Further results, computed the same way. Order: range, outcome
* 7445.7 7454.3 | 5.72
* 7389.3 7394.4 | 5.46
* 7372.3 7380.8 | 5.43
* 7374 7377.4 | 5.55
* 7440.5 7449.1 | 5.64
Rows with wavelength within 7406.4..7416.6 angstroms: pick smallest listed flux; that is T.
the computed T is 5.365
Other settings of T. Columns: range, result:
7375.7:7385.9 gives 5.139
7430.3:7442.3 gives 5.531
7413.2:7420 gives 5.392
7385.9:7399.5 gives 5.272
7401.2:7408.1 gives 5.255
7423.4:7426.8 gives 5.452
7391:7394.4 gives 5.426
